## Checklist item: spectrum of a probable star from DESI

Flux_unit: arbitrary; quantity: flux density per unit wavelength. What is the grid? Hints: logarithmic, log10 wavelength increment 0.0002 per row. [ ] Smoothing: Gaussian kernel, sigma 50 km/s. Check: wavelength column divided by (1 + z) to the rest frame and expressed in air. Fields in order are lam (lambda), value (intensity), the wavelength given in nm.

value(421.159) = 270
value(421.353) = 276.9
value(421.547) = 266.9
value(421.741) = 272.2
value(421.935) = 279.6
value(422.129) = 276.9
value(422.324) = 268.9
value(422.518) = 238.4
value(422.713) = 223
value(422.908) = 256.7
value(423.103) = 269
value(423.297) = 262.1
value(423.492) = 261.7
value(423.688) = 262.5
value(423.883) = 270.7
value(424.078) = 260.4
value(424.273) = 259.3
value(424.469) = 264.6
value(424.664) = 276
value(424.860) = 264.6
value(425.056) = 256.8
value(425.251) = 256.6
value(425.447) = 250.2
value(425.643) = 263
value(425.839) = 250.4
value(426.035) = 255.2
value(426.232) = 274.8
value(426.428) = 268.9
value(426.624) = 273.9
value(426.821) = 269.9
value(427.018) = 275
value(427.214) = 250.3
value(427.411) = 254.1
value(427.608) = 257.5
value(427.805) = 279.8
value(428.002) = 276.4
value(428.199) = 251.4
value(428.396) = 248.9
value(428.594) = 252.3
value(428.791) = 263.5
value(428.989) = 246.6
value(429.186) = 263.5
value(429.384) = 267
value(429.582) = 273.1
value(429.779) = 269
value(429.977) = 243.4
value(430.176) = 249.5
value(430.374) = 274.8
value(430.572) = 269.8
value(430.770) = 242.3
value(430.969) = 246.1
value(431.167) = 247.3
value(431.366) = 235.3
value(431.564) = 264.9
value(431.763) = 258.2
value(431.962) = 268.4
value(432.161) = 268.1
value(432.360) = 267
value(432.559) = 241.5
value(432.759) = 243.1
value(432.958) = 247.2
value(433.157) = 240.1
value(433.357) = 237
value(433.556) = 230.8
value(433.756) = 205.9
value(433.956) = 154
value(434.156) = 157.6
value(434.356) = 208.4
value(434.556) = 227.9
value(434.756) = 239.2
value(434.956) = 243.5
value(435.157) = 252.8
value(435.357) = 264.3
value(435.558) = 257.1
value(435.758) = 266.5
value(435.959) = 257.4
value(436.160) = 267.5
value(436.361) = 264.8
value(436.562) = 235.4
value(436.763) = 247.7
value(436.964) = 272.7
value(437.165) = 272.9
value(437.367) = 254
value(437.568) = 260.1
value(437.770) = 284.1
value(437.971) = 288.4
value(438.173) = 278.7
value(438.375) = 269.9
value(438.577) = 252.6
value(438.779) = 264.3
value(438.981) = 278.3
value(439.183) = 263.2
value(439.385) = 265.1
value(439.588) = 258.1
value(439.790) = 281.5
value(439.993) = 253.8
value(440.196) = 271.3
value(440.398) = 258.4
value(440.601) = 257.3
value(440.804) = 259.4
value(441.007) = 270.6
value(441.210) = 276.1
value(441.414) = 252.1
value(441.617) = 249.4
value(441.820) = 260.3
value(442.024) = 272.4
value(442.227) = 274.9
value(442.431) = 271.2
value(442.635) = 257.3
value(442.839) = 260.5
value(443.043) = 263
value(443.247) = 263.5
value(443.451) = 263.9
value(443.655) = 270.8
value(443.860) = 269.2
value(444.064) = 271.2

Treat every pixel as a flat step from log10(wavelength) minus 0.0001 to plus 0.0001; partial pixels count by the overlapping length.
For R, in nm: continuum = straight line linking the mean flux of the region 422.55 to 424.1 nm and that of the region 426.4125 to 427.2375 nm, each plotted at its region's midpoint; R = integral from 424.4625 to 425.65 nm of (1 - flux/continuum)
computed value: 0.008 nm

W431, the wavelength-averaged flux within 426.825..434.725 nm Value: 248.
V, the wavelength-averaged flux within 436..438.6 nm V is 265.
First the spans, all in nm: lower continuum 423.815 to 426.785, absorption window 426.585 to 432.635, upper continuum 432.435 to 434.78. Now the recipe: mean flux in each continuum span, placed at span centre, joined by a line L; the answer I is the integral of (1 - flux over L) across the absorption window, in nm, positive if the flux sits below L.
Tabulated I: -0.491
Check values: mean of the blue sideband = 263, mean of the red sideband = 219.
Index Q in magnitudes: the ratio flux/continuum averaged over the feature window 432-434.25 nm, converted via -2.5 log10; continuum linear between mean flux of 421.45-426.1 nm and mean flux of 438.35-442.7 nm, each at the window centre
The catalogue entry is 0.16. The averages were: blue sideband 261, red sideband 264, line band 228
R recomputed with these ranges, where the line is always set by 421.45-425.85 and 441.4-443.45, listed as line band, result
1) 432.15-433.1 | 0.04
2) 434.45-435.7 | 0.07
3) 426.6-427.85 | -0.01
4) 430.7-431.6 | 0.06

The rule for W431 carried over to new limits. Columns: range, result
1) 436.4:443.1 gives 265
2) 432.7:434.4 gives 213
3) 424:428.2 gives 263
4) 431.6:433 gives 257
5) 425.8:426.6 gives 264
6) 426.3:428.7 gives 263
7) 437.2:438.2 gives 273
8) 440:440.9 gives 261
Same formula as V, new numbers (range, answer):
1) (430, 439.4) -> 251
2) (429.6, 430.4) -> 259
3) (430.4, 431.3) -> 253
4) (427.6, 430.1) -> 261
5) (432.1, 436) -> 235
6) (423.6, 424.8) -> 266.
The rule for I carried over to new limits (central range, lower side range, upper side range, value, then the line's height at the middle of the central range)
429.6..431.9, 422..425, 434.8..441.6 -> 0.059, 262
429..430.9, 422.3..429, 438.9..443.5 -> 0.008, 262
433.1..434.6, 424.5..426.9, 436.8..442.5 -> 0.335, 265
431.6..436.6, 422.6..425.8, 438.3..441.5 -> 0.421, 263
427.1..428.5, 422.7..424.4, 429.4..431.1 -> -0.004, 259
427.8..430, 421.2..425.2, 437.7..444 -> 0.028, 264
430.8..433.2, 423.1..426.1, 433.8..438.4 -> 0.005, 253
